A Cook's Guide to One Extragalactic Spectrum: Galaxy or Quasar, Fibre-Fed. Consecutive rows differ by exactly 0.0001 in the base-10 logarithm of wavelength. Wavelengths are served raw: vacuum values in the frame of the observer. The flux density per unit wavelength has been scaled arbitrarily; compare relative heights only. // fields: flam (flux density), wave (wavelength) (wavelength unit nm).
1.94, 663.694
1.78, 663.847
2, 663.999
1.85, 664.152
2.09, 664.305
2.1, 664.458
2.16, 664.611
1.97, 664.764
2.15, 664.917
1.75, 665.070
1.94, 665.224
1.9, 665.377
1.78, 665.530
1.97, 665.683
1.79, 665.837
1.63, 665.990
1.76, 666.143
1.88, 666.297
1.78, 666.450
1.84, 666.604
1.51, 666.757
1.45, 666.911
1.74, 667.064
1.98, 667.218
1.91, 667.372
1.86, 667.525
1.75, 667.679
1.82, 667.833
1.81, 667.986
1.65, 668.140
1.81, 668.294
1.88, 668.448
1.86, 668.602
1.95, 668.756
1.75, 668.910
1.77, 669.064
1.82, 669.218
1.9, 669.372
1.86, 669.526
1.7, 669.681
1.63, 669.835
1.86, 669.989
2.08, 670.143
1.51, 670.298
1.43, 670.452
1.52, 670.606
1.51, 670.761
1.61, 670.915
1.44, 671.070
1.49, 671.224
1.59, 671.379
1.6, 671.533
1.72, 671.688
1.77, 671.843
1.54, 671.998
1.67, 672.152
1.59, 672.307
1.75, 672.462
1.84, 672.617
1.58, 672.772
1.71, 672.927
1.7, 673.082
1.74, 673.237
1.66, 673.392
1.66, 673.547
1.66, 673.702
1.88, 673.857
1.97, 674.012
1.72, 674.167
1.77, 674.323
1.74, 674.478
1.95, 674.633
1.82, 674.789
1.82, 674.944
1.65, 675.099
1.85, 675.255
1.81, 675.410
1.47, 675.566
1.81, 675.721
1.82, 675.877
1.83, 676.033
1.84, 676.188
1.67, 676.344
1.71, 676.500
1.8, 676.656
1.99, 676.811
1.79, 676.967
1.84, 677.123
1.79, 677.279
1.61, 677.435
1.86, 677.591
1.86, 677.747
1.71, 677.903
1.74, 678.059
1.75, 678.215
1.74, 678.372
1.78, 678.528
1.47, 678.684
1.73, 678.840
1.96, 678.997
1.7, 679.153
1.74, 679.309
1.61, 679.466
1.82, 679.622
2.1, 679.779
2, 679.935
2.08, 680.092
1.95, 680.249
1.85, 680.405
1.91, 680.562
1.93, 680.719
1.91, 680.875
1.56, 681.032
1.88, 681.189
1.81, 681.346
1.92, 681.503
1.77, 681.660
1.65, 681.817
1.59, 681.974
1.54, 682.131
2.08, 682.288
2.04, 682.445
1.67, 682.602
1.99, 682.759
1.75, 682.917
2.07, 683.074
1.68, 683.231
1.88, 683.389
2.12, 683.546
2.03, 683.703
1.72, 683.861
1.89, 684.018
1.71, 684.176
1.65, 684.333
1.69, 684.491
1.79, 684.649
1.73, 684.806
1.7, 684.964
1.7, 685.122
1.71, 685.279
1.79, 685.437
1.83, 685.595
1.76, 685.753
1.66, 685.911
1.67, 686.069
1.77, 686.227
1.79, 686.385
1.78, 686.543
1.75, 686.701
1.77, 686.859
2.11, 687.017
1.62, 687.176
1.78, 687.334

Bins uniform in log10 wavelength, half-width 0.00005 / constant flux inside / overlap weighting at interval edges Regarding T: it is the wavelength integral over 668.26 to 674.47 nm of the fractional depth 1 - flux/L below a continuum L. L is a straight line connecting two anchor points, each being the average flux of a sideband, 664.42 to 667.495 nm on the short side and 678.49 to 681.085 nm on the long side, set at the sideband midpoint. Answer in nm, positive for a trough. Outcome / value 0.44 nm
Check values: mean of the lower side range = 1.85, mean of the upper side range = 1.83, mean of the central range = 1.71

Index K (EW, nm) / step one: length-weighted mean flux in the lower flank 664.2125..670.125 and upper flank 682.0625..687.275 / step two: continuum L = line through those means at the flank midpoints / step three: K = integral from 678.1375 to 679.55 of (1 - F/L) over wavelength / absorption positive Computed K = 0.07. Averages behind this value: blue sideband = 1.84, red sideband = 1.8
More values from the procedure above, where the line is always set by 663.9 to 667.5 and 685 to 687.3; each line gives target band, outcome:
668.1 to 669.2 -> 0.021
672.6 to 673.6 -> 0.076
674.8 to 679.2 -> 0.107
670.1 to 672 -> 0.253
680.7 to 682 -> 0.005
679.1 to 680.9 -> -0.091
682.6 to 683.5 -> -0.043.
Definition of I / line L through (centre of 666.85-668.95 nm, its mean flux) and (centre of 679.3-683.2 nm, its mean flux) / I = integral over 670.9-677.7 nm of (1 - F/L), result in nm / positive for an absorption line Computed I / 0.350 nm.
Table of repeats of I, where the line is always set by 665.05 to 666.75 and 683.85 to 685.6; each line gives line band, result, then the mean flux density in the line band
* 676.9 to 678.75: 0.02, 1.75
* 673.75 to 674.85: -0.03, 1.83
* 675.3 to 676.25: 0.00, 1.77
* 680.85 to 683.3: -0.08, 1.8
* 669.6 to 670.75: 0.08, 1.67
